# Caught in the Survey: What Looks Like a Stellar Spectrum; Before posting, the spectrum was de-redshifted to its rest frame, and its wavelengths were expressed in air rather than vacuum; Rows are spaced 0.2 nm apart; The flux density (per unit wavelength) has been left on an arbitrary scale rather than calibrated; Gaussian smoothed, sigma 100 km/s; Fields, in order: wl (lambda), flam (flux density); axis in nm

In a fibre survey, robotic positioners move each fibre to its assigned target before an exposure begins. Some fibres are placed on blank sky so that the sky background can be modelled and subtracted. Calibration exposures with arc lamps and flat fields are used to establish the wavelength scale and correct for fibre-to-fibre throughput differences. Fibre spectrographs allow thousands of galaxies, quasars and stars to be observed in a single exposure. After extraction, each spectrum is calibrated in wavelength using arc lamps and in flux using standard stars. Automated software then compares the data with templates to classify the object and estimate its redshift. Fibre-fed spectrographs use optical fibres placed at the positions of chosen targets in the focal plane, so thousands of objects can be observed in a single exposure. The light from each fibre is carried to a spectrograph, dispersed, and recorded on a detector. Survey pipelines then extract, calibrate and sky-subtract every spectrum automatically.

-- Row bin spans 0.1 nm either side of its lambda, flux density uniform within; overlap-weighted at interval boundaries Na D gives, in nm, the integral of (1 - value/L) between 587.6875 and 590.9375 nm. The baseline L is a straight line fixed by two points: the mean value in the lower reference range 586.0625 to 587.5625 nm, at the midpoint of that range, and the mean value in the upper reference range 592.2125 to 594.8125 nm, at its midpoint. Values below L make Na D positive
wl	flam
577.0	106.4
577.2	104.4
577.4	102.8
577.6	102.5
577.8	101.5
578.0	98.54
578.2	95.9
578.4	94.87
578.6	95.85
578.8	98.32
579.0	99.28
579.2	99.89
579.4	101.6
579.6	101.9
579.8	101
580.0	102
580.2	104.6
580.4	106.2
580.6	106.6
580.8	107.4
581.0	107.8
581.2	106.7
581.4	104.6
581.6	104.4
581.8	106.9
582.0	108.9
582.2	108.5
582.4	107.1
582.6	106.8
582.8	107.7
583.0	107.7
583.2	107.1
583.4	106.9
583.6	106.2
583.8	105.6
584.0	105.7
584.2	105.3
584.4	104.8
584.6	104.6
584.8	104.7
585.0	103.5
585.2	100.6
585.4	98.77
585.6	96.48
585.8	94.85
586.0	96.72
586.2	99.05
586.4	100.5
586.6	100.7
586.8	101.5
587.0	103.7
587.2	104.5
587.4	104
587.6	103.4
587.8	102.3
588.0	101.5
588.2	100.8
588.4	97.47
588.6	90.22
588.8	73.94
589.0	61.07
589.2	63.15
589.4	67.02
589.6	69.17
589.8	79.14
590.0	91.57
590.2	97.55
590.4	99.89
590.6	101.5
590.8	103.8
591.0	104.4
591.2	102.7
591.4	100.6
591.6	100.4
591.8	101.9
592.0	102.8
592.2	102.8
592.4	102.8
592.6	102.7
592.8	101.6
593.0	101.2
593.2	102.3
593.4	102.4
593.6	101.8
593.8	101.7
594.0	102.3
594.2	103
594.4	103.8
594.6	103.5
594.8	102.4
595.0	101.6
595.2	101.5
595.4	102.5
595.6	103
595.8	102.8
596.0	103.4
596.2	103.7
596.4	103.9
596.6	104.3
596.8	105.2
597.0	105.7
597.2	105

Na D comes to 0.46 nm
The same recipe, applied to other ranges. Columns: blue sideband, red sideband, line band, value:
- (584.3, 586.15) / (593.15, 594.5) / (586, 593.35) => 0.42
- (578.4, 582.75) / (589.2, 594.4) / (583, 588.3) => -0.08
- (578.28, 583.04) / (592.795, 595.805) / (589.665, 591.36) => 0.09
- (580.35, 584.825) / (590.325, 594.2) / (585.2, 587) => 0.10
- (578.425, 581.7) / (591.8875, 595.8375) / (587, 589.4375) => 0.29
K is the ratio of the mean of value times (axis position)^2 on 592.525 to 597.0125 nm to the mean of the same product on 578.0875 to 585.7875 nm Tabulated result 1.04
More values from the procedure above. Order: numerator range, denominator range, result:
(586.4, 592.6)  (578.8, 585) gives 0.93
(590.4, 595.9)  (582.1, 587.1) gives 1.02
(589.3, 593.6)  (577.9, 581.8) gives 0.99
